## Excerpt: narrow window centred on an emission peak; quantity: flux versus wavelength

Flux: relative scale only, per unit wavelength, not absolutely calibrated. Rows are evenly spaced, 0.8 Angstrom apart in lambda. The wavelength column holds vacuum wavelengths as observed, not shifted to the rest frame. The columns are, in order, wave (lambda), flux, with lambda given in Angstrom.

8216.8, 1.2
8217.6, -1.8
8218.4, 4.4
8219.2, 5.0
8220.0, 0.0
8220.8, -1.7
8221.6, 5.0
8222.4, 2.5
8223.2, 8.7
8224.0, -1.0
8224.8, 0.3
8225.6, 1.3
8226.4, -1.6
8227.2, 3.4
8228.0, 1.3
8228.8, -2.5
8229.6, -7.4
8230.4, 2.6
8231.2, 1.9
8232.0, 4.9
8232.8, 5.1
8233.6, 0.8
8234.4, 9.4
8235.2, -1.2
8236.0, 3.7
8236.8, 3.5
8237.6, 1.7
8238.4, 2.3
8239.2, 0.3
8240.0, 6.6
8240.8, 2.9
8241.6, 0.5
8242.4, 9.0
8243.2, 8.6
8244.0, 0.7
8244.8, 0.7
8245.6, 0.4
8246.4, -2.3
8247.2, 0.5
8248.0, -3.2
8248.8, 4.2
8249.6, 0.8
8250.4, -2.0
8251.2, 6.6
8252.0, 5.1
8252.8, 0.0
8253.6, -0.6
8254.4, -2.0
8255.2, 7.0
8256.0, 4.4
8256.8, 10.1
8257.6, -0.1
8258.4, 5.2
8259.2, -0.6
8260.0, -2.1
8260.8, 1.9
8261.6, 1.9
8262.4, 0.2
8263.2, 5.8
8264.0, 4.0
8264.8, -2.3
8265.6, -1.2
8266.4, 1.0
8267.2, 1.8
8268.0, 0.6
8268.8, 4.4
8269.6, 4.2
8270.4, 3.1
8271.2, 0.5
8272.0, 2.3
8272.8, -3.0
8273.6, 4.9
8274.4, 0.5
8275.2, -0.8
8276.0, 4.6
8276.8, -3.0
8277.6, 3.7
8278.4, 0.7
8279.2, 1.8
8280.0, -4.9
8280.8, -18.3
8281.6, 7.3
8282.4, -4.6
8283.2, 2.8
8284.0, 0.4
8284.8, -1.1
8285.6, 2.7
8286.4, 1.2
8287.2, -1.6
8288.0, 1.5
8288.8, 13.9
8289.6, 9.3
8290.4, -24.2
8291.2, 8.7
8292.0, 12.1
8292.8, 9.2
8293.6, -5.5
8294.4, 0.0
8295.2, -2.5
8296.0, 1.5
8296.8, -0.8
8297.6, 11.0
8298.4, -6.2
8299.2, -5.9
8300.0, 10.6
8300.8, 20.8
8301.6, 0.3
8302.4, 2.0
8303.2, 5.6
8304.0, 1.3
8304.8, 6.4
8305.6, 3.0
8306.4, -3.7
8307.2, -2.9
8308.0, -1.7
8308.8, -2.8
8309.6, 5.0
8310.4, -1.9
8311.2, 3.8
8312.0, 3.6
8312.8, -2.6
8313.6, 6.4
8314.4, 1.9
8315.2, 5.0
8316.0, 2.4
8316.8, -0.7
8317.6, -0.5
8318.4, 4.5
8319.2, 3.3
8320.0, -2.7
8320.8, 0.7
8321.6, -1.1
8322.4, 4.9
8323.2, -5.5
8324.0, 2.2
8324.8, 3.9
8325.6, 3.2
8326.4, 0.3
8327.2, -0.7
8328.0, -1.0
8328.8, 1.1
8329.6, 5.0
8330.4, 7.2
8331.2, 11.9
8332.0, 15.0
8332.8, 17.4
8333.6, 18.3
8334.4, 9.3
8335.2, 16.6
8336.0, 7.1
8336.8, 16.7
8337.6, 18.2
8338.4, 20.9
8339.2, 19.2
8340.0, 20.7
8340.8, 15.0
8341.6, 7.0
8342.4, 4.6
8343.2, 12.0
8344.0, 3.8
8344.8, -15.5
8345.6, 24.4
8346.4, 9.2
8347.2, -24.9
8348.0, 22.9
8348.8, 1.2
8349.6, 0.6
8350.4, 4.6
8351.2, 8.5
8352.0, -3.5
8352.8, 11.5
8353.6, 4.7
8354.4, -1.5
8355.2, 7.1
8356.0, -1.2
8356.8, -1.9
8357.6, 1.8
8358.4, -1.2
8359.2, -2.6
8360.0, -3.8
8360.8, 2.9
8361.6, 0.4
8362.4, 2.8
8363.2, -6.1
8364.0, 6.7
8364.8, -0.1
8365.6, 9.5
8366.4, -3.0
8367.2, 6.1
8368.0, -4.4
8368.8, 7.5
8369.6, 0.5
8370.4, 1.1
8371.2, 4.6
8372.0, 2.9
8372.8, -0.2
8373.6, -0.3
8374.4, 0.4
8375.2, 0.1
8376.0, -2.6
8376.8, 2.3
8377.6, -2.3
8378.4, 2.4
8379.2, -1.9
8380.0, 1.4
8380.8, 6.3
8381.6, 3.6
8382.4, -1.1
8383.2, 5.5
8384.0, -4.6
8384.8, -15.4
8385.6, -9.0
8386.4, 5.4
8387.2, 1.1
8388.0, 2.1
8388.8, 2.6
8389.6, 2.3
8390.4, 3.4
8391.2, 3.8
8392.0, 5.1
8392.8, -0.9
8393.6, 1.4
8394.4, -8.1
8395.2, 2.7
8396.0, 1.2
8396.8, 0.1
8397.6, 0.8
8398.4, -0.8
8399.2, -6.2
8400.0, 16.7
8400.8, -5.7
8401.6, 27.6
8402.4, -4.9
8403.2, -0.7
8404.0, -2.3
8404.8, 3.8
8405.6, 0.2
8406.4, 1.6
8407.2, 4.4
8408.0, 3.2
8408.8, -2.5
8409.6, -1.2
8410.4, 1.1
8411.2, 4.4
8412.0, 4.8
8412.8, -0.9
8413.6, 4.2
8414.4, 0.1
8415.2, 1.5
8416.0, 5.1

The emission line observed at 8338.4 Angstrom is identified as [O II] 3727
